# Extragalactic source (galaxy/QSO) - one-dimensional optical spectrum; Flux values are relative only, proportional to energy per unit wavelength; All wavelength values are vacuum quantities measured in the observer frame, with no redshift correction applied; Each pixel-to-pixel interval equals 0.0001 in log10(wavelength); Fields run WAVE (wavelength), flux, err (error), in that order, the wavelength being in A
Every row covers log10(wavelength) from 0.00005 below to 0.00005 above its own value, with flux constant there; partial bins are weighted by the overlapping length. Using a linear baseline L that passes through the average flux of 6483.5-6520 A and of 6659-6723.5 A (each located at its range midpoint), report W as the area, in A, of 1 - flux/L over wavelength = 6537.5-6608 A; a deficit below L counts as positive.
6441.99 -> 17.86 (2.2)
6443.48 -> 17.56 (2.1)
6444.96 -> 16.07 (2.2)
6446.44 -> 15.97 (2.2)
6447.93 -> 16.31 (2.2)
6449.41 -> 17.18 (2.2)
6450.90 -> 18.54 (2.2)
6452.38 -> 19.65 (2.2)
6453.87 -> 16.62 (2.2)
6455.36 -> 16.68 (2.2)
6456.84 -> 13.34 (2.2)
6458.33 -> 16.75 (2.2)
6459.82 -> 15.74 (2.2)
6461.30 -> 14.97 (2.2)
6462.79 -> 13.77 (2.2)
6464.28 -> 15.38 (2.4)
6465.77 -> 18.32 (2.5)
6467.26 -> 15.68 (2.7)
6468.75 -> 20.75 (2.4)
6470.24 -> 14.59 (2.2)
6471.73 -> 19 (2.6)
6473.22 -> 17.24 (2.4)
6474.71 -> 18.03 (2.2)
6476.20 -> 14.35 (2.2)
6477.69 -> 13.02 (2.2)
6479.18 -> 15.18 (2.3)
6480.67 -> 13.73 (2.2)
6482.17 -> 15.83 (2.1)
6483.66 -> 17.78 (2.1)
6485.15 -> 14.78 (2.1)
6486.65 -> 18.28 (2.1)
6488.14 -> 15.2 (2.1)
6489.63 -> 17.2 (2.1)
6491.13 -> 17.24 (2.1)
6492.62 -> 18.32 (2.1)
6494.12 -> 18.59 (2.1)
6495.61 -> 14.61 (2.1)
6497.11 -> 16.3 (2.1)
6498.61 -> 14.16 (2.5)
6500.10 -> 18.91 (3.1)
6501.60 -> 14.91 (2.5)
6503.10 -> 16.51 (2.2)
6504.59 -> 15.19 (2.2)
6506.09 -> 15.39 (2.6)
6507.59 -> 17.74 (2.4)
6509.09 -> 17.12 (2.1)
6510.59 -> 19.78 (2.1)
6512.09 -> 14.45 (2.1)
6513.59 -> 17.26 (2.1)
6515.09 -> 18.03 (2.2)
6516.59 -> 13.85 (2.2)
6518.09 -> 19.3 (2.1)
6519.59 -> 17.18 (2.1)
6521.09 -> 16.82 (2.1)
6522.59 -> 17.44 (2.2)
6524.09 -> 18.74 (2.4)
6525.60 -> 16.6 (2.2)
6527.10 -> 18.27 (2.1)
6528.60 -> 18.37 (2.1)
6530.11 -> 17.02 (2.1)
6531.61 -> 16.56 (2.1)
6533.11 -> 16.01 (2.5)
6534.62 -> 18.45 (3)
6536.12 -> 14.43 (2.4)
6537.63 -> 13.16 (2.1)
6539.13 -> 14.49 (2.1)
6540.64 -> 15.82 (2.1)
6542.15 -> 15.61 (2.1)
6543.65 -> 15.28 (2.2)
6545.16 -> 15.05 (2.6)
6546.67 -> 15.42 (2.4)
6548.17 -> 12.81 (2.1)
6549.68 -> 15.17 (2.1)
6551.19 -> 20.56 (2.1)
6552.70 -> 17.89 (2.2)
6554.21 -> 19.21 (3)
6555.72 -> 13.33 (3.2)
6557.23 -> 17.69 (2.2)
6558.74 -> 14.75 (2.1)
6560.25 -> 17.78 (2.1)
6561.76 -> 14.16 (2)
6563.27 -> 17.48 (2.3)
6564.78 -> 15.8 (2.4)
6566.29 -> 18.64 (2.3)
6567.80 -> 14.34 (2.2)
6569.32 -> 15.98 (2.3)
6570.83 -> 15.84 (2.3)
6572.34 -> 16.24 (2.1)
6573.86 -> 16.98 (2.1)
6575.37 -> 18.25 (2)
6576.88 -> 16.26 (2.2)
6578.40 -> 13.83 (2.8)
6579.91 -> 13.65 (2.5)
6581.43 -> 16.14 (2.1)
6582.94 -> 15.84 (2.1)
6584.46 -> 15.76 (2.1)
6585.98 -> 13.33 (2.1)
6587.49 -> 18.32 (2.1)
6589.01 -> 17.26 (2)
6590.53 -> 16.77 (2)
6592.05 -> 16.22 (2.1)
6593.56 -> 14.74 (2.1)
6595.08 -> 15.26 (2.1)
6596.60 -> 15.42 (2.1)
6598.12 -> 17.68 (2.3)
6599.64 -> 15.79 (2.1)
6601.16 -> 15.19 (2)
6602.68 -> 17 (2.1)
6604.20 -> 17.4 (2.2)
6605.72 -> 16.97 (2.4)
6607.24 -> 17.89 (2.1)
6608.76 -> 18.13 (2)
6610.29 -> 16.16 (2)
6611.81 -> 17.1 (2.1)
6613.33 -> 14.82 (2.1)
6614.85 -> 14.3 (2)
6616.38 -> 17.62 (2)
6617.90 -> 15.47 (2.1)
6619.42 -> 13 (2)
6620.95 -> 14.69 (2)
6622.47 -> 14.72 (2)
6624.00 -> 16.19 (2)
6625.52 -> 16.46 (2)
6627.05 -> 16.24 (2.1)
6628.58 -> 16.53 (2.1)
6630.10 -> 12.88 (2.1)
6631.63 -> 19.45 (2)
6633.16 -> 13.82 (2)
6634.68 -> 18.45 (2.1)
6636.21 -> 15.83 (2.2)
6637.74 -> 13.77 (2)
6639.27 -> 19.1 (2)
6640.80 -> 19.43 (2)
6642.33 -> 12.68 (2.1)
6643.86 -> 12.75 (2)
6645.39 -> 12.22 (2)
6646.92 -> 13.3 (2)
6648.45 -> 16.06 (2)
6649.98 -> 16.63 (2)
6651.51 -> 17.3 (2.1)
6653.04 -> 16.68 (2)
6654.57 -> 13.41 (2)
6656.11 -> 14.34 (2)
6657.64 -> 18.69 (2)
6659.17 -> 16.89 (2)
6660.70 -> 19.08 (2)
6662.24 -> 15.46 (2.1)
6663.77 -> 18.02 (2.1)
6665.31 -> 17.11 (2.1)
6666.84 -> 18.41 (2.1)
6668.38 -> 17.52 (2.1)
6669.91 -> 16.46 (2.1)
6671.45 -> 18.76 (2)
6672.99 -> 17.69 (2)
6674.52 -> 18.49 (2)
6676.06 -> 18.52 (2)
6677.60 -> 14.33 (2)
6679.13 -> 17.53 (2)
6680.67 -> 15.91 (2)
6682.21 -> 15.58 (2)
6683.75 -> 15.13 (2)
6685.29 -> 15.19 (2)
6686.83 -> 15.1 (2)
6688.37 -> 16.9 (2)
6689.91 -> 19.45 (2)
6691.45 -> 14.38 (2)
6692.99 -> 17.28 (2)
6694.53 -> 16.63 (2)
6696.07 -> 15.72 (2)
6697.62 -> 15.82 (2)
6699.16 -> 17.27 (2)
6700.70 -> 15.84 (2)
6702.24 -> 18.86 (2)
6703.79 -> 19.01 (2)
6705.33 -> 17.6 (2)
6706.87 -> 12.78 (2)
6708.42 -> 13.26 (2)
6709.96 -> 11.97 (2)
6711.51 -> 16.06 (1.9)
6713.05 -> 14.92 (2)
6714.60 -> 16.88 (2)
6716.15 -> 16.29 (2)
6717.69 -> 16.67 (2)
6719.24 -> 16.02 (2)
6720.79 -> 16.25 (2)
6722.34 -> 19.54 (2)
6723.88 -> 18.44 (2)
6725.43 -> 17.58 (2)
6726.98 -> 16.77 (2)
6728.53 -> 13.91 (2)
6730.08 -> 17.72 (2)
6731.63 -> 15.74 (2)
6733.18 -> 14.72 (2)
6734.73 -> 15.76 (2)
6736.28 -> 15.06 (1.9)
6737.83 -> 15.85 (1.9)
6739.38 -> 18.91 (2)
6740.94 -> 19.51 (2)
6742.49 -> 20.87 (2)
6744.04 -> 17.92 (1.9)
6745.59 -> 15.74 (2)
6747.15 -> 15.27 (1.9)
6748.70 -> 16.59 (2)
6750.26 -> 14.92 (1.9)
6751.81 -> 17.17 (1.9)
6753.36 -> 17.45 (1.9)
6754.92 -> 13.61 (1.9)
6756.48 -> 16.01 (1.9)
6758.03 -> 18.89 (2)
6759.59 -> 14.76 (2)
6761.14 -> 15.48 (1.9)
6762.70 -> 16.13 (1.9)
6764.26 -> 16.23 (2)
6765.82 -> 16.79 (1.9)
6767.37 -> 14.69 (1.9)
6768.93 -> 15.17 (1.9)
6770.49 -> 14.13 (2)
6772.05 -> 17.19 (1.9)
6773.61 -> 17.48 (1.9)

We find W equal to 2.46 A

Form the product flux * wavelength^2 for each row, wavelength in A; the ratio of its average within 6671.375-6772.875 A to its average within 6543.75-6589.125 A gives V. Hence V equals 1.1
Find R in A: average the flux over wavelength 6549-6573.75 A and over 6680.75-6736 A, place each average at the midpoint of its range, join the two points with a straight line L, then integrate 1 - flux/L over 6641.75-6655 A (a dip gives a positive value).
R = 1.4 A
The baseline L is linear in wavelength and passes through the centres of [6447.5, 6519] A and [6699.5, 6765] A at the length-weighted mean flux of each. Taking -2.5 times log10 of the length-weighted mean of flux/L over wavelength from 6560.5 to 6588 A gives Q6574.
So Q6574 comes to 0.034 mag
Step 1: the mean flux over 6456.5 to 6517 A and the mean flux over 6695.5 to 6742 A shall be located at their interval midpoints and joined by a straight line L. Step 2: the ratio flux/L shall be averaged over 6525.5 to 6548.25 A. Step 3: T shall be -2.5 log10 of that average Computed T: 0.03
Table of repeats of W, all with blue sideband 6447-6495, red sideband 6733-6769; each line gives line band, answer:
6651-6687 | -0.6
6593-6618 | 0.2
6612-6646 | 2.0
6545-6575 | 0.3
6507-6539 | -0.9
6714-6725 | -0.5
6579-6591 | 0.5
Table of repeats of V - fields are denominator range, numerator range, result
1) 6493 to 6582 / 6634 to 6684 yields 1.04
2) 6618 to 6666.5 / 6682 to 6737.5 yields 1.04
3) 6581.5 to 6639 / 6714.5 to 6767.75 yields 1.08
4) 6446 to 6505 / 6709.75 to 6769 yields 1.09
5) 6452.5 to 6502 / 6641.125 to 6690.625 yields 1.06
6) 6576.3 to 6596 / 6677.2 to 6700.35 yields 1.07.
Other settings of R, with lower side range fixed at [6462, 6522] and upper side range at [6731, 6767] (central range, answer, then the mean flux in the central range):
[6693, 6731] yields 0.3 A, 16.3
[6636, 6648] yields 1.2 A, 14.9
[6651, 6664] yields -0.1 A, 16.6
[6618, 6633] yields 0.9 A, 15.5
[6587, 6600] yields 0.1 A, 16.4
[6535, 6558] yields 1.0 A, 15.8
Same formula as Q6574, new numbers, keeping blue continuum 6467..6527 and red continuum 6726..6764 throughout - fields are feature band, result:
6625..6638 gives 0.036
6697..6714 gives 0.047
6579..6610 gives 0.023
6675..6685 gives 0.021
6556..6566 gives 0.023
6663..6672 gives -0.075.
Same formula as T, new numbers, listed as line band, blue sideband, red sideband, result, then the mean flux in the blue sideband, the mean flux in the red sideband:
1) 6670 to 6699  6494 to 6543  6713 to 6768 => 0.00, 16.6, 16.6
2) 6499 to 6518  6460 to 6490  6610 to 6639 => -0.04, 16.1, 15.7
